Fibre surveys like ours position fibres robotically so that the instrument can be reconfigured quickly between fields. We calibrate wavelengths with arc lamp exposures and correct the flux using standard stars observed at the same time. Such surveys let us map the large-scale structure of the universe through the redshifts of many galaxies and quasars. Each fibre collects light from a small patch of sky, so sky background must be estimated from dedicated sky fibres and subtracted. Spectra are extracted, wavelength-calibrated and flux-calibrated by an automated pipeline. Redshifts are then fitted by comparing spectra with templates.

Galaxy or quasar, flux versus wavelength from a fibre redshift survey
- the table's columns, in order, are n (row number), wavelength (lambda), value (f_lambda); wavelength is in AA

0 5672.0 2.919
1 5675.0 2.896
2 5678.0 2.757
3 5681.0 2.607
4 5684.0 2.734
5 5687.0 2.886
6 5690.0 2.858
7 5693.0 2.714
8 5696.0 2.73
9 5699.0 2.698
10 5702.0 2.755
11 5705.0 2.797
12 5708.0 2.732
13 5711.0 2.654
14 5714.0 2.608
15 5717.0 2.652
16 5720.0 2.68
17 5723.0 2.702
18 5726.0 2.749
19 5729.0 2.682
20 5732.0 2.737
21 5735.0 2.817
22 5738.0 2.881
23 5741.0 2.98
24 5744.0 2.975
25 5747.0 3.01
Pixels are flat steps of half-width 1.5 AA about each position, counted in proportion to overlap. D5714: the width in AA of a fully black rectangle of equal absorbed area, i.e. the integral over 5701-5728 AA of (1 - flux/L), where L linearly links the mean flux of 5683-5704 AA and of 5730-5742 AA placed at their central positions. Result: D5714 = 1.0 AA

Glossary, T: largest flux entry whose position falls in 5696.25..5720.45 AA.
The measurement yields 2.797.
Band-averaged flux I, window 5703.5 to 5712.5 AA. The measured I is 2.73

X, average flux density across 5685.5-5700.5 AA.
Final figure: 2.78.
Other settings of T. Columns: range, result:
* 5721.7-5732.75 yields 2.749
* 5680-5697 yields 2.886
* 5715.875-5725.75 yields 2.702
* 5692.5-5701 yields 2.73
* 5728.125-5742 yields 2.98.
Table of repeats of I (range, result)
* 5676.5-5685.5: 2.7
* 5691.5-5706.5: 2.74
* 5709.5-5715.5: 2.63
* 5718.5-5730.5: 2.7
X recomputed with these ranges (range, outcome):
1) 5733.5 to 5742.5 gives 2.89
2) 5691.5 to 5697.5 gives 2.72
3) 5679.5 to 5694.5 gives 2.76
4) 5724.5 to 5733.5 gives 2.72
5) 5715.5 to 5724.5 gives 2.68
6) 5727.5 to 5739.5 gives 2.78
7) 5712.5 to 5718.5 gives 2.63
